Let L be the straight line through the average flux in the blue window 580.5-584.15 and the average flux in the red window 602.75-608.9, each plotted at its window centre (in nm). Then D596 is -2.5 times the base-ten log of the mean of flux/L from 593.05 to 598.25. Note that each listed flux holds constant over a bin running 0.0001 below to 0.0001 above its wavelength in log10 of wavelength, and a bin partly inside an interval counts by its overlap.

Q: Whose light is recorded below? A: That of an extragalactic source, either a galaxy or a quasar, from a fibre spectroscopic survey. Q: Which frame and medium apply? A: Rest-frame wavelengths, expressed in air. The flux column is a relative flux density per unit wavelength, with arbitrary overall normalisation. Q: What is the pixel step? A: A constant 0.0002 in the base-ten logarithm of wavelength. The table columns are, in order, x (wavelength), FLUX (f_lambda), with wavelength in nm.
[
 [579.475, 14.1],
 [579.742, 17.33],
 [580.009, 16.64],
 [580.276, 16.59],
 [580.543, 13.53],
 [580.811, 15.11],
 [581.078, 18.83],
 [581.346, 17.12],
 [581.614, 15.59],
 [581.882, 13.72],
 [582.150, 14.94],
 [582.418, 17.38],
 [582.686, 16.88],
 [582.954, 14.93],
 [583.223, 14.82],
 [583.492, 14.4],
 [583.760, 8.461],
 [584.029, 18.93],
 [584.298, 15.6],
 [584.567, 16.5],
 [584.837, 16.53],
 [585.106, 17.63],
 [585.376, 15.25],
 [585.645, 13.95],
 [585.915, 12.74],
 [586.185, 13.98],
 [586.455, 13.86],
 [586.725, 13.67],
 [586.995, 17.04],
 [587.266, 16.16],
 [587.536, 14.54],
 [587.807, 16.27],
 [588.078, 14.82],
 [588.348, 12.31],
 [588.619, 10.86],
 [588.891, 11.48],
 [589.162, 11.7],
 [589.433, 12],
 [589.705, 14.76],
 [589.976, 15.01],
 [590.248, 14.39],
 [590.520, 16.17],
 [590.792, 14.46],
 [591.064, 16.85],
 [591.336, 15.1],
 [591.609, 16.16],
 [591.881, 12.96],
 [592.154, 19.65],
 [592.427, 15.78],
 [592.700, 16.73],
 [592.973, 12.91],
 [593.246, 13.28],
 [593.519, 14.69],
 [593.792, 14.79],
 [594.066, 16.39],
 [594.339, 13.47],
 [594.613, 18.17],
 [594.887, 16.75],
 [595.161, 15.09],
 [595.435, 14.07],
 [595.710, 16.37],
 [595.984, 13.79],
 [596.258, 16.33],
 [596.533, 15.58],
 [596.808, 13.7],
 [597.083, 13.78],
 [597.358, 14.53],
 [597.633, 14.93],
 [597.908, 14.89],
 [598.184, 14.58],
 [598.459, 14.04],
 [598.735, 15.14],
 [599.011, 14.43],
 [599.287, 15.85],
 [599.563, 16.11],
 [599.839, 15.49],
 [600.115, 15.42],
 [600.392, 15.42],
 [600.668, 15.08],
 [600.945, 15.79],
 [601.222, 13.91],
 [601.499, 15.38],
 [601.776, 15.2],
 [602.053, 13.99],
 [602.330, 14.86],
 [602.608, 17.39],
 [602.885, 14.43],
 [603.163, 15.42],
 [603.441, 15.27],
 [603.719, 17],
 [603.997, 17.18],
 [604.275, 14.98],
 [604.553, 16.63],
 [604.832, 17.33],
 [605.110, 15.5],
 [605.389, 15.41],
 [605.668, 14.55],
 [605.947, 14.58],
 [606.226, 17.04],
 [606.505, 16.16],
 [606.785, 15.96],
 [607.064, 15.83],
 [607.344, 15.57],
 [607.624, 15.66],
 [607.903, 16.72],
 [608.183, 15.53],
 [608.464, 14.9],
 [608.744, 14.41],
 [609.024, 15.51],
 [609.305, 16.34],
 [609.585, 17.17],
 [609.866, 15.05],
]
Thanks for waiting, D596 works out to 0.04 mag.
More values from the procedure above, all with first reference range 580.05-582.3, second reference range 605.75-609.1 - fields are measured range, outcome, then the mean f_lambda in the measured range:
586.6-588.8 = 0.09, 14.4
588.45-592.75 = 0.08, 14.6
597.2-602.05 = 0.04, 15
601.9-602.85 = 0.02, 15.3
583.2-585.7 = 0.03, 15.3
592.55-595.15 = 0.03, 15.2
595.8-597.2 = 0.07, 14.7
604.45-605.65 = -0.03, 16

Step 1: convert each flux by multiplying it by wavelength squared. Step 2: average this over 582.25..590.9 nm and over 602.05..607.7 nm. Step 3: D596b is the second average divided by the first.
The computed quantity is 1.1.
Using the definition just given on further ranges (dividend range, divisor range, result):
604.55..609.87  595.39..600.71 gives 1.09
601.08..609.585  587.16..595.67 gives 1.11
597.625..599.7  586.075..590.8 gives 1.10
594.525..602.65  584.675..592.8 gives 1.06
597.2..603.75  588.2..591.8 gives 1.13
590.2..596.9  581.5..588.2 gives 1.05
